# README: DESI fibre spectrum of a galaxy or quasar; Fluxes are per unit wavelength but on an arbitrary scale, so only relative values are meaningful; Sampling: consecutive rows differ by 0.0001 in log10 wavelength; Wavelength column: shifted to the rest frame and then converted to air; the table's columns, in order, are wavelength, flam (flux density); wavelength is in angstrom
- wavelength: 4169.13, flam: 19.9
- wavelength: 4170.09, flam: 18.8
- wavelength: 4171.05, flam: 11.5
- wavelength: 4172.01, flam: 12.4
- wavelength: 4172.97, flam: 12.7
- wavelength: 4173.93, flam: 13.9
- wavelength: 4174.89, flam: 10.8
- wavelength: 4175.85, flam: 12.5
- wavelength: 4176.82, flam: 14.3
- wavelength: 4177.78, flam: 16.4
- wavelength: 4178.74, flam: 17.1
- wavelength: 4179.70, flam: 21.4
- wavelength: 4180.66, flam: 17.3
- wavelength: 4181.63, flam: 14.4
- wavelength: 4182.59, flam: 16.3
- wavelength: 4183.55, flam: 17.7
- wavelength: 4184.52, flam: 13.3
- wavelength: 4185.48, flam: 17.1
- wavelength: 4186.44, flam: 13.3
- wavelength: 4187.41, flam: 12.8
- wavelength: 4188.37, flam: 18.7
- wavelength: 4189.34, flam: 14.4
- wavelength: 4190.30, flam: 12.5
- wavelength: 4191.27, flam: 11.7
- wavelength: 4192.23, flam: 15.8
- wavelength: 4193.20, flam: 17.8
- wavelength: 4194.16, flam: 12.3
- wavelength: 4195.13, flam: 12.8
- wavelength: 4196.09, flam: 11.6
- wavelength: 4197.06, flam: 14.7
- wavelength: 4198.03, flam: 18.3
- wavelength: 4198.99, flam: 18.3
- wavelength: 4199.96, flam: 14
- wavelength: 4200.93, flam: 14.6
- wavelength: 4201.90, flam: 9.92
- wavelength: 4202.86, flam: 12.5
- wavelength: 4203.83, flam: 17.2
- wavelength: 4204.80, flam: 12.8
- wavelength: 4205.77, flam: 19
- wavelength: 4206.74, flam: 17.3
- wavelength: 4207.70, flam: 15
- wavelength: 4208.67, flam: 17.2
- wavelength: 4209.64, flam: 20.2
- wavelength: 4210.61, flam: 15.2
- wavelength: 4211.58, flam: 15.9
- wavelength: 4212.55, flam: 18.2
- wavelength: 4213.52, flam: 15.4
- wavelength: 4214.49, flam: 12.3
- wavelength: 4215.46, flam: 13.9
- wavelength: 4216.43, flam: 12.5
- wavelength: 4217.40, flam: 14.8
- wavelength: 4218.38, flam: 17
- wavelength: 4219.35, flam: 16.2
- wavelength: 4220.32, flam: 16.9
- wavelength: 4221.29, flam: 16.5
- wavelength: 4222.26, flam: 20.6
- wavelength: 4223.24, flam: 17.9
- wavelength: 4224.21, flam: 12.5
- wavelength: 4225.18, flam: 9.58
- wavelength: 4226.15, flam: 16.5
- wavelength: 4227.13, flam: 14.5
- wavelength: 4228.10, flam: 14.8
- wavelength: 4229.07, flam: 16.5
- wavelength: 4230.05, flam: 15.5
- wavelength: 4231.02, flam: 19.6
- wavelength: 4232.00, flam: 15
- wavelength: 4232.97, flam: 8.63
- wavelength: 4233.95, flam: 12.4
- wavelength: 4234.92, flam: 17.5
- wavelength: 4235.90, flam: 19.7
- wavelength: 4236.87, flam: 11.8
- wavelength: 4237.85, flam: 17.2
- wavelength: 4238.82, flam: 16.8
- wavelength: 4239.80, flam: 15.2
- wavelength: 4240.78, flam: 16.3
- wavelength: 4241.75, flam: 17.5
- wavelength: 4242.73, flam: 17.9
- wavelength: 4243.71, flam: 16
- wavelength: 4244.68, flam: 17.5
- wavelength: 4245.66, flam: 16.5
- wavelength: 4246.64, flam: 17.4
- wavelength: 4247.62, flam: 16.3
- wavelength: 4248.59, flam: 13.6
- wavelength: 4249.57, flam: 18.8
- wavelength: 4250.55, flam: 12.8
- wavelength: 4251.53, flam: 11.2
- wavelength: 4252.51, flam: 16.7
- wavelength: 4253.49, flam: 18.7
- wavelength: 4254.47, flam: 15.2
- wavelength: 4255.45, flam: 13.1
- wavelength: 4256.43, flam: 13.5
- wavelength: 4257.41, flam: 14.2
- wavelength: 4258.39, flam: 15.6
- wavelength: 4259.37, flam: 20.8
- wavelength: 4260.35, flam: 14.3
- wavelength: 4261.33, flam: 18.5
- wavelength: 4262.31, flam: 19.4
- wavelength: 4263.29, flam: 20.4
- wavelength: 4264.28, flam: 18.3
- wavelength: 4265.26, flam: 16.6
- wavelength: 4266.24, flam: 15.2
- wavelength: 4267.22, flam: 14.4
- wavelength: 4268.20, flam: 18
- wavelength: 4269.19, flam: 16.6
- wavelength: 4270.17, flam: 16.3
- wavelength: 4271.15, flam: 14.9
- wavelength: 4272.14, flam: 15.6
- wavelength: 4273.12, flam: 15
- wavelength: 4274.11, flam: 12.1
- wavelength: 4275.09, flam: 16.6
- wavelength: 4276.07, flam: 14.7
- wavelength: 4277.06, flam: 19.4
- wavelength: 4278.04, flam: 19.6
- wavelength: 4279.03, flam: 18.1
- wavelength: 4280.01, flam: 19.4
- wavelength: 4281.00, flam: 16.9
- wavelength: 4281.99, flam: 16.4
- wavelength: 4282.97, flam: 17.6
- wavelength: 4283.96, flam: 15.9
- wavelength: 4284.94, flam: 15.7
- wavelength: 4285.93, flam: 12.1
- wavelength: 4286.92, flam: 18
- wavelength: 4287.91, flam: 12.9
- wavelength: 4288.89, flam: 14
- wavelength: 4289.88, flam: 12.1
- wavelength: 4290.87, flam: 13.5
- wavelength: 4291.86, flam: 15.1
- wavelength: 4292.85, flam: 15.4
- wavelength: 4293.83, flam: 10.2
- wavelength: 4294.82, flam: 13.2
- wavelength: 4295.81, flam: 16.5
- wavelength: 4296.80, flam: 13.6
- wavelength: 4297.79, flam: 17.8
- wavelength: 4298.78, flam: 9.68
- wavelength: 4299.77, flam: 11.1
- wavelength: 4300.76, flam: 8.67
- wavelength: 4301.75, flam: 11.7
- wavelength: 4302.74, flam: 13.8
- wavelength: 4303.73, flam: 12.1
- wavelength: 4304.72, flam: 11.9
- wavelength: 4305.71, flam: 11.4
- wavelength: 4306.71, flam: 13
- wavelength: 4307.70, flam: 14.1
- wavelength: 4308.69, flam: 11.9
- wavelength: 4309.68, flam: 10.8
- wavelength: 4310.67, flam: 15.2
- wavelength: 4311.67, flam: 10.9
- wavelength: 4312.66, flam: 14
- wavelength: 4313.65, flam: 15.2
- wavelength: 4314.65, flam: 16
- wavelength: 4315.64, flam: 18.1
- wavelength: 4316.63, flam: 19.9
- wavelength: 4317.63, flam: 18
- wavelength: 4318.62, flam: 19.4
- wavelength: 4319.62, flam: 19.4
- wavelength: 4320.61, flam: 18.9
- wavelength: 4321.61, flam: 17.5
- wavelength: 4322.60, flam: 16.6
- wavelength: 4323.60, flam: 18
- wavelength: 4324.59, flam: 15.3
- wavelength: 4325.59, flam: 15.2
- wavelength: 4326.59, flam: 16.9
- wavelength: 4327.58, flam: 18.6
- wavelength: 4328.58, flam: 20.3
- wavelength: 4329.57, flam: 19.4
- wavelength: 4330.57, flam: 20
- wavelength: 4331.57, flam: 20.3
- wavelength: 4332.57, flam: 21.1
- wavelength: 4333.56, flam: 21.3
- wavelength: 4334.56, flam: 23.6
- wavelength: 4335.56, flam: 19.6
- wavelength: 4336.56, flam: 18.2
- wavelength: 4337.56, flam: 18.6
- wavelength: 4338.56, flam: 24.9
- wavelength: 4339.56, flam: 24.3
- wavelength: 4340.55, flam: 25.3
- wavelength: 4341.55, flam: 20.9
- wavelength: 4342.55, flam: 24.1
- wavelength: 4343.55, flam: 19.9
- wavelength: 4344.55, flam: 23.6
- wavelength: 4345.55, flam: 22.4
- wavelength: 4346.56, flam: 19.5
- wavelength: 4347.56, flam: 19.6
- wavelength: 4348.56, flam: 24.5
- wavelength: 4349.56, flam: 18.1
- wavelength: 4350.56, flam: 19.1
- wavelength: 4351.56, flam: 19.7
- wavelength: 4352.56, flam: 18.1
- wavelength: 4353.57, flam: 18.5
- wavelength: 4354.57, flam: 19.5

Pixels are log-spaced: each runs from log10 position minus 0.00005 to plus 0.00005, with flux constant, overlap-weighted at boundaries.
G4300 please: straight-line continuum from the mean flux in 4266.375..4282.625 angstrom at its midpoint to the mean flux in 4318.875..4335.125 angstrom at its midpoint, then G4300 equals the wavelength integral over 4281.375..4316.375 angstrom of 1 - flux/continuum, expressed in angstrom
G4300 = 7.62 angstrom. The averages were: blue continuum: 16.5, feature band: 13.8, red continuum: 18.9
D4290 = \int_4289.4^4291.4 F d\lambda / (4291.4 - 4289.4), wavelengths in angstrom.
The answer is 12.8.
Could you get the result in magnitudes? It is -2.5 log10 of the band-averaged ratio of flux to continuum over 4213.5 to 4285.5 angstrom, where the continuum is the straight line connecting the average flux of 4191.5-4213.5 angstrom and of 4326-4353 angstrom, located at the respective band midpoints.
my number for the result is 0.08 mag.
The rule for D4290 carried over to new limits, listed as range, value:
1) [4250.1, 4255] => 14.9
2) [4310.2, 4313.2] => 13.4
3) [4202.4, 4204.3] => 14.8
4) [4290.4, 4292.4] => 14.3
